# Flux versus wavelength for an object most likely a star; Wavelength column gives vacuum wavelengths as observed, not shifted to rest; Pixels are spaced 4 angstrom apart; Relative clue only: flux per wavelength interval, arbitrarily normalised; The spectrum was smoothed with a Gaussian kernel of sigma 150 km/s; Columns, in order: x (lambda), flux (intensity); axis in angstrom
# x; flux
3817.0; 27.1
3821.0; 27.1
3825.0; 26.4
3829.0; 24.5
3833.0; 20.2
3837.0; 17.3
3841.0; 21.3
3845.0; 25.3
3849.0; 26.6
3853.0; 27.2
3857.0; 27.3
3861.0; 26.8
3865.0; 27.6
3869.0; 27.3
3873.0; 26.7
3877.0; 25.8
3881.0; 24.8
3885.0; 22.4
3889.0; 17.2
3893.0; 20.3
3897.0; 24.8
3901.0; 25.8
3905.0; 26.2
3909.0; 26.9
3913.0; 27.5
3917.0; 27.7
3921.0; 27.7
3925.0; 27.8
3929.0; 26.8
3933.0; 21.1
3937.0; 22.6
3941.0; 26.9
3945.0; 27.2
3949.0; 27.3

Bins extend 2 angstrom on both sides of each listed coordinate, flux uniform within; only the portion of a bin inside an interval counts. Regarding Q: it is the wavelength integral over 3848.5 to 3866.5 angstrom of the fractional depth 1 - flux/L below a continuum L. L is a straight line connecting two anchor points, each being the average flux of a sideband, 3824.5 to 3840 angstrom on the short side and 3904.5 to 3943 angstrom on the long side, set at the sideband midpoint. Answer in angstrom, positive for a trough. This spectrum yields -3.35 angstrom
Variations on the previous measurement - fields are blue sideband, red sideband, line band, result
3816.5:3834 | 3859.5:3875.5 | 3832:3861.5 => 2.47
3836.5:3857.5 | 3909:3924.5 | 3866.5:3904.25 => 3.03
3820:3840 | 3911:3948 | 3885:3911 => 1.75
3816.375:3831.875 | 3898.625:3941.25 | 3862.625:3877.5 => -0.58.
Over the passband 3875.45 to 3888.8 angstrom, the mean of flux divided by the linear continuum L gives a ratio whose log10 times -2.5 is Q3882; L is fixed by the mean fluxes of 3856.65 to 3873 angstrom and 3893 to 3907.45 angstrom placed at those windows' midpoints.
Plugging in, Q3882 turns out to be 0.12 mag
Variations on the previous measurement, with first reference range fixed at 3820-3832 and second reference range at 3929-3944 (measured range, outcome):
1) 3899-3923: -0.10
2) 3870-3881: -0.05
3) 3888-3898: 0.19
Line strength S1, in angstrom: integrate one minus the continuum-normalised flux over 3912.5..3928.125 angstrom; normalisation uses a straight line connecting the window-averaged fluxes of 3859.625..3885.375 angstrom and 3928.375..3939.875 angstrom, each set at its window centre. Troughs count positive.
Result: -2.38 angstrom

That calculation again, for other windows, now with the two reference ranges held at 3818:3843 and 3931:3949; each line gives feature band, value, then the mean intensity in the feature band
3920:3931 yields -1.3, 27.4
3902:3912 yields -1.0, 26.6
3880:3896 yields 1.8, 21.2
